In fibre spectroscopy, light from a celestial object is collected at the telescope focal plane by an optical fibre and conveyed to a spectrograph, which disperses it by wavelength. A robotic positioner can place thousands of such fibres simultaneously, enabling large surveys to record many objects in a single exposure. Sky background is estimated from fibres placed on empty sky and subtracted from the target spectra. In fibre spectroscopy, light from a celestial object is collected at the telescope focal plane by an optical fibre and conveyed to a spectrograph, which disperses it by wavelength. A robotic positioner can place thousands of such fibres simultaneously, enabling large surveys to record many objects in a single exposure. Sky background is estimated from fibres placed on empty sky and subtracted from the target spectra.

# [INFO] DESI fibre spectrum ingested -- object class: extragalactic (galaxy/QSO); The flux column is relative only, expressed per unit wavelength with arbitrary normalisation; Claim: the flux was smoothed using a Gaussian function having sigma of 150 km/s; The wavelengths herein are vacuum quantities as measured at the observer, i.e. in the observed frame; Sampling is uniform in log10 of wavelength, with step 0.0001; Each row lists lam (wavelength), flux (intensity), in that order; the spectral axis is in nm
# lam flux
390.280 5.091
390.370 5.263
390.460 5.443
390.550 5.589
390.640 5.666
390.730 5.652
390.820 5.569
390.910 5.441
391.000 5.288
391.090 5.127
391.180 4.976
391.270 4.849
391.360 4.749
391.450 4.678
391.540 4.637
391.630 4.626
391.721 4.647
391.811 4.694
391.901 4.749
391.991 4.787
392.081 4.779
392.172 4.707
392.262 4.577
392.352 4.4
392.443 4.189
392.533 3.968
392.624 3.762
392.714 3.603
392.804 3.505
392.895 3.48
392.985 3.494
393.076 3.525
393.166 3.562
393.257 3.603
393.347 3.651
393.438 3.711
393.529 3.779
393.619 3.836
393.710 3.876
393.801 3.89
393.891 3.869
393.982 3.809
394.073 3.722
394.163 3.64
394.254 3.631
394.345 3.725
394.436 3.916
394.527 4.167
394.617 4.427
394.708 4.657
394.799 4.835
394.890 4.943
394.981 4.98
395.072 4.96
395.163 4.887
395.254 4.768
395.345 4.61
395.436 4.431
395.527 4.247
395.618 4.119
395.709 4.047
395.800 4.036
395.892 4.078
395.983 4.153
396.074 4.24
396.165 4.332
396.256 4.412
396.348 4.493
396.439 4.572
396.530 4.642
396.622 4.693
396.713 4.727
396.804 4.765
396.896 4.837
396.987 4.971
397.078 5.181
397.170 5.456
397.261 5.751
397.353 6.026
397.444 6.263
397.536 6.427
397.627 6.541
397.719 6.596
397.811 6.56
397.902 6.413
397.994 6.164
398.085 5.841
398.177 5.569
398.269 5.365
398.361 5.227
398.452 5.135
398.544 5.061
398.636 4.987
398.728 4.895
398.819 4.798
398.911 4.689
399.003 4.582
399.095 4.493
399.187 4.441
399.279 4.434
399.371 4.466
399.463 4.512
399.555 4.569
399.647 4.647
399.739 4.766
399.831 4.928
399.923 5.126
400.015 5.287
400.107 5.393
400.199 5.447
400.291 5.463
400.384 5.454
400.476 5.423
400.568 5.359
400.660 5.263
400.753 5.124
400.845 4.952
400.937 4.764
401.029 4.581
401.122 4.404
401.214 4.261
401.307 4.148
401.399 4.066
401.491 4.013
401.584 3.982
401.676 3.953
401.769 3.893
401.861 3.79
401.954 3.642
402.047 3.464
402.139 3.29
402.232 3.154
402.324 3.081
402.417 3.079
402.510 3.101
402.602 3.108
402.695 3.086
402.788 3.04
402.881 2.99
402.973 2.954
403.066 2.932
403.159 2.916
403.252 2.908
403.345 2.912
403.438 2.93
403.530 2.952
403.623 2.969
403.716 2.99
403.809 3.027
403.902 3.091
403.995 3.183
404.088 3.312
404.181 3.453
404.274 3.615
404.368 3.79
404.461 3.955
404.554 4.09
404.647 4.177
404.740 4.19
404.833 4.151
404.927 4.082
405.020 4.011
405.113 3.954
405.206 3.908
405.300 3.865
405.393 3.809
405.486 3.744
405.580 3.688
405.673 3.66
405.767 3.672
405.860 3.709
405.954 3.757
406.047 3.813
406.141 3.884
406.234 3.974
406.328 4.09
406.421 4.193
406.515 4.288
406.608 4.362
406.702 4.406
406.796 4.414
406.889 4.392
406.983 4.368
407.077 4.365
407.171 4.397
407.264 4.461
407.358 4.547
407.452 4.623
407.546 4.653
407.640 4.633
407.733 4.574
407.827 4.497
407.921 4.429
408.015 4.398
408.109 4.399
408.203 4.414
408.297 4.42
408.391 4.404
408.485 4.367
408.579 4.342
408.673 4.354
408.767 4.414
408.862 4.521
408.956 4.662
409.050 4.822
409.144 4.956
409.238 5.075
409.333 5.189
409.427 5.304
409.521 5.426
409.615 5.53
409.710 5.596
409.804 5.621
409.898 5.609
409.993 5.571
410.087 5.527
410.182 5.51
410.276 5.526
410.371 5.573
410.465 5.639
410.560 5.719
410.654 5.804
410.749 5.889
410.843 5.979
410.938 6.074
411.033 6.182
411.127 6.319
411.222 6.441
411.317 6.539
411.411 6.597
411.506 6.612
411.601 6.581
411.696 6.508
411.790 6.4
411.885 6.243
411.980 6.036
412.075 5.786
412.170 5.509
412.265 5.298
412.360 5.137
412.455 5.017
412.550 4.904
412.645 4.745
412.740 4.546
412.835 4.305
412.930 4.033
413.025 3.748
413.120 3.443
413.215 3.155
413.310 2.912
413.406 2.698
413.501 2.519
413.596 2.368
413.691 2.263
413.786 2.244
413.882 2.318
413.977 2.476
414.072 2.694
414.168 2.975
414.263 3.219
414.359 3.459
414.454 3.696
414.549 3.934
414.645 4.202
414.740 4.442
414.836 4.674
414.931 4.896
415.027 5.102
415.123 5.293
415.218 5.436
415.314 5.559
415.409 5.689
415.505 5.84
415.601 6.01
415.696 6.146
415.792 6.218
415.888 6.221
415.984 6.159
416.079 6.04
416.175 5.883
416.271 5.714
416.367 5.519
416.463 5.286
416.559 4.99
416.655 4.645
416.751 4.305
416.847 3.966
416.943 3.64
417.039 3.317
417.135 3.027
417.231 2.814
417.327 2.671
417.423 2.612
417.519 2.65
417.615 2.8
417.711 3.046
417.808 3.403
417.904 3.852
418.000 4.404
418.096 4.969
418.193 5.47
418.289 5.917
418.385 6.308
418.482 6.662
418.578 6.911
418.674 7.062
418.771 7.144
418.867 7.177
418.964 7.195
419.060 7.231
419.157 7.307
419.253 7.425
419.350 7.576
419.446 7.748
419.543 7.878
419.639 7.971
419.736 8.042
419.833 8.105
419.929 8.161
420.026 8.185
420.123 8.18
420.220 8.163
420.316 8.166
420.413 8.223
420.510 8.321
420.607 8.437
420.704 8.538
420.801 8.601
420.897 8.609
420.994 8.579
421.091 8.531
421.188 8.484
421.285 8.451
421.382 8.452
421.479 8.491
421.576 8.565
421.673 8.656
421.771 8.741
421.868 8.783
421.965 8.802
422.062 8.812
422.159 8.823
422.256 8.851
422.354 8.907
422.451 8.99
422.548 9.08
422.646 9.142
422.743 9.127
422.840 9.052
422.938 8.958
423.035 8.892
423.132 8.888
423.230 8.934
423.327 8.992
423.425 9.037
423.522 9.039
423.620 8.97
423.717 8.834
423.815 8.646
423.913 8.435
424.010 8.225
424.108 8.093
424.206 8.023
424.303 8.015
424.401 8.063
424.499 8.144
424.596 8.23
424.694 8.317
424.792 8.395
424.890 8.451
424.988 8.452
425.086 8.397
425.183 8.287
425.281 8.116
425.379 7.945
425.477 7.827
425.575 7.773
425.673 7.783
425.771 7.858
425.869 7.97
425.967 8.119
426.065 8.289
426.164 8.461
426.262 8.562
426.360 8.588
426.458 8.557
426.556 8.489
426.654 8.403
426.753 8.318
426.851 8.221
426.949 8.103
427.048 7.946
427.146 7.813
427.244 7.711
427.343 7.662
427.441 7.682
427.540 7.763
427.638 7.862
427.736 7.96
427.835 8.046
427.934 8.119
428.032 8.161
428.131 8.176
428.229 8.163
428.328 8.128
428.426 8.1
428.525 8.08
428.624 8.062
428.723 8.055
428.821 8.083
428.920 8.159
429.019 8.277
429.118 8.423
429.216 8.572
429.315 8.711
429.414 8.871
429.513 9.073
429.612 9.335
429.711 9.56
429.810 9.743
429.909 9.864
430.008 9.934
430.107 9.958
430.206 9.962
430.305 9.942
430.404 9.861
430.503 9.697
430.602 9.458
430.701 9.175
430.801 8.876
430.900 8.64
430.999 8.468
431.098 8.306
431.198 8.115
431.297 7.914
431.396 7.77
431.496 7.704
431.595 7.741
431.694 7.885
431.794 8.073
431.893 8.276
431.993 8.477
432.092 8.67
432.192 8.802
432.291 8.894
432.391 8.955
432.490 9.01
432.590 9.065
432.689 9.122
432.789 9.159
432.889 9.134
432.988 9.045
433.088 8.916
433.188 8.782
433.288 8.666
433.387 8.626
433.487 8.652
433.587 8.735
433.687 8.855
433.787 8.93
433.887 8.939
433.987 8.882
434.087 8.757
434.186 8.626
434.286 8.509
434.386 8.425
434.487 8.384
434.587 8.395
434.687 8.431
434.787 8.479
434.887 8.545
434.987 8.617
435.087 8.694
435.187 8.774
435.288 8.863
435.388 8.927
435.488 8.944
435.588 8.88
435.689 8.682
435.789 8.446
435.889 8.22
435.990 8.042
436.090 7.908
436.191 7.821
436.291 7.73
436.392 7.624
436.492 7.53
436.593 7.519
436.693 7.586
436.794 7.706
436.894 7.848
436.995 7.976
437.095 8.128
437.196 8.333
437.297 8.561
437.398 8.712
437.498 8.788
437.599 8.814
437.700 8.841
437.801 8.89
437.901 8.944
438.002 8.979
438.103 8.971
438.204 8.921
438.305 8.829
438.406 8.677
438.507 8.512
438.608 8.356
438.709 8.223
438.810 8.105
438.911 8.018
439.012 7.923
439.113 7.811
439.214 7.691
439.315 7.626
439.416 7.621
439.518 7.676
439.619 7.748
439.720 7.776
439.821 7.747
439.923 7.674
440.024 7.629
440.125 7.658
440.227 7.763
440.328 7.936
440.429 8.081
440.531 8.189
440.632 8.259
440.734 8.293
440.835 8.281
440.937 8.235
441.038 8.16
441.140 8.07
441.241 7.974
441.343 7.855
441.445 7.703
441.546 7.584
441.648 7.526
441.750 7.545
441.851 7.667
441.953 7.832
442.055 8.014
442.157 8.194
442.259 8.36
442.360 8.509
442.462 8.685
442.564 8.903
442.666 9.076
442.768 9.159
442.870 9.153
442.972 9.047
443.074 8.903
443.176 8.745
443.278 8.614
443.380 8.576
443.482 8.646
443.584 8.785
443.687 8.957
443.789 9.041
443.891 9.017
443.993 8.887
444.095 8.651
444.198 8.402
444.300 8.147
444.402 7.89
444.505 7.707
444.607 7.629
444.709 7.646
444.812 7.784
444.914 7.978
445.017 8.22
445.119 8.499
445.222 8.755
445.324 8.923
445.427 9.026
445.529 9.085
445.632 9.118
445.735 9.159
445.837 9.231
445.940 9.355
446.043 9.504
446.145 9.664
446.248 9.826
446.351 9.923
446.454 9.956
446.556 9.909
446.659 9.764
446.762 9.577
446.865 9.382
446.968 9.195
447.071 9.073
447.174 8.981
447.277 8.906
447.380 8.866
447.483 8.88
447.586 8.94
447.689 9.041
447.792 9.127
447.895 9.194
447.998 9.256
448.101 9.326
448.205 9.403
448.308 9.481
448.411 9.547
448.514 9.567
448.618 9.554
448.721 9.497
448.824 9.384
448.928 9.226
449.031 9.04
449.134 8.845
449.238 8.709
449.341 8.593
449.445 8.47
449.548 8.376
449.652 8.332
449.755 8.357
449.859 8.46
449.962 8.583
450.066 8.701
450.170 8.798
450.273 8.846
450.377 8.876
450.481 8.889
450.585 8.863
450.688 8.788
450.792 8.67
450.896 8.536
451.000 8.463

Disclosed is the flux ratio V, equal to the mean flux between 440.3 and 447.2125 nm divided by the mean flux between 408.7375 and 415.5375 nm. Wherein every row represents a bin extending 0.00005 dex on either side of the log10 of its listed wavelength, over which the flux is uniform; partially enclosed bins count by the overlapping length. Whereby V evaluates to 1.8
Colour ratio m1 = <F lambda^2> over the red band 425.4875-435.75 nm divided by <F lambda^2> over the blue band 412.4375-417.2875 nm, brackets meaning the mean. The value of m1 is 2.15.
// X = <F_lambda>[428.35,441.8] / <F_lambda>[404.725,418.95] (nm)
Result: 1.80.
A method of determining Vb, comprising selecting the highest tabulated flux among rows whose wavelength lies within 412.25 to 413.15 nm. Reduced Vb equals 5.298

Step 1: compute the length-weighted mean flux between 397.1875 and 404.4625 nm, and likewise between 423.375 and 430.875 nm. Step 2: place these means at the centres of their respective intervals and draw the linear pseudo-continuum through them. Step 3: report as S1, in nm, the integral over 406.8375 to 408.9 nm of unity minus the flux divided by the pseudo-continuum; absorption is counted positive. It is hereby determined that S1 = 0.389 nm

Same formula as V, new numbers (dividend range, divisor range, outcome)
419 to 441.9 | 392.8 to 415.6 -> 1.88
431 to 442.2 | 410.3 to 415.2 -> 1.77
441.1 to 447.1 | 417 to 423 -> 1.21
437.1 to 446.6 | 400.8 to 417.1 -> 1.91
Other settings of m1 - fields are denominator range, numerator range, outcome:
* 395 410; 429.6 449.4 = 2.33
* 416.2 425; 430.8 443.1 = 1.24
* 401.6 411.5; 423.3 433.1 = 2.18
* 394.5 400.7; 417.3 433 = 1.85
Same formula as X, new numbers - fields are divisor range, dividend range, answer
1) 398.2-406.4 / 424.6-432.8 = 2.09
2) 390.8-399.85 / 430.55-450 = 1.84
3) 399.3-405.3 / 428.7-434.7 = 2.22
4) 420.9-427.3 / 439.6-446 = 0.99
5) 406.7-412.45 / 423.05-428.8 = 1.57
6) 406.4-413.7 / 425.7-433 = 1.73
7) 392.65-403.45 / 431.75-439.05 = 1.93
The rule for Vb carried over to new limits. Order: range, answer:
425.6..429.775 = 9.56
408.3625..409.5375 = 5.426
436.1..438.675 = 8.979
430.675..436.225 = 9.175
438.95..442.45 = 8.509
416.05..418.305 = 6.04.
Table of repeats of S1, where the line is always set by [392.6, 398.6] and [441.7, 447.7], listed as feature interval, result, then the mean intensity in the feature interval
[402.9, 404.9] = 0.74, 3.36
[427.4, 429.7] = -0.27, 8.28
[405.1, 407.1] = 0.54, 4.01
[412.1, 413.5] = 0.43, 4.21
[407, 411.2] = 0.52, 5.06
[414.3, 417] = 0.53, 5.09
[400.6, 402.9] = 0.57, 3.87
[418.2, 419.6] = -0.10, 7.07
